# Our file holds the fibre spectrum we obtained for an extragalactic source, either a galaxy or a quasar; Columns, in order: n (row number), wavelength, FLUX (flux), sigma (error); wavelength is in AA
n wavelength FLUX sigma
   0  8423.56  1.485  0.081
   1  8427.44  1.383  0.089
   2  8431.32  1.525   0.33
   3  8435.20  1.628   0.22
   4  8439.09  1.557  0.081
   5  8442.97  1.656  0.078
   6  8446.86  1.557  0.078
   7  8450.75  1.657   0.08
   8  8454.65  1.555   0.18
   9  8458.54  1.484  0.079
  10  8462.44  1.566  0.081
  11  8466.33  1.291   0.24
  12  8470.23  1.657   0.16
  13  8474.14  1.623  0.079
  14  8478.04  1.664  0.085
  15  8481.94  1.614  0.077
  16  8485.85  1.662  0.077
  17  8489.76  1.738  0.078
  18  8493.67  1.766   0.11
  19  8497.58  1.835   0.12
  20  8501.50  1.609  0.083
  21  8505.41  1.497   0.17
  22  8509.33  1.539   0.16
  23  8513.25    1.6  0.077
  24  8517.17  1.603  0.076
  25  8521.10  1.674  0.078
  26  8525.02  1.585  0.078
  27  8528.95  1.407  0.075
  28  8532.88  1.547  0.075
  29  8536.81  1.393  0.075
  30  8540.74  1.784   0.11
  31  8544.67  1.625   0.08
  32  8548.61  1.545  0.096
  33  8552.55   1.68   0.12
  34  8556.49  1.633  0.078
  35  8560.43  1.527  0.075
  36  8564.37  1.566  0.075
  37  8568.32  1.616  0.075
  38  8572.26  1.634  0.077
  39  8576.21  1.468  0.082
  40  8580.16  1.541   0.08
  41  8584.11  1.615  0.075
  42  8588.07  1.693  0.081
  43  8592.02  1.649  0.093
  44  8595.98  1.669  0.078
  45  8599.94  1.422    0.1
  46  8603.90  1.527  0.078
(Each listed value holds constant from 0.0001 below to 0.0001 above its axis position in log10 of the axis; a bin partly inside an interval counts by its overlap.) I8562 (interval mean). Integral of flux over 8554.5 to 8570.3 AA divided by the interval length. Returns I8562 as 1.59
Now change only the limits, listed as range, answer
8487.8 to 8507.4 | 1.69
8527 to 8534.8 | 1.48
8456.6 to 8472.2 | 1.5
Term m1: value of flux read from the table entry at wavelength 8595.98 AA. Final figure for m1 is 1.669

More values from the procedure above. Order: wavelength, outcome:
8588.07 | 1.693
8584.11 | 1.615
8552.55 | 1.68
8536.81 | 1.393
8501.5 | 1.609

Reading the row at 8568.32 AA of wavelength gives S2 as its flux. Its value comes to 1.616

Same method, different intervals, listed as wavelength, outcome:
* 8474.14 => 1.623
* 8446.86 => 1.557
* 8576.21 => 1.468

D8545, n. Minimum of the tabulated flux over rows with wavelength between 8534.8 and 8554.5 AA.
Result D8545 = 1.393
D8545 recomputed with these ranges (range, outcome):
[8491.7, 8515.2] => 1.497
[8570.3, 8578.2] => 1.468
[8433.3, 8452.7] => 1.557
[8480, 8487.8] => 1.614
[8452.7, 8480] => 1.291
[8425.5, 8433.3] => 1.383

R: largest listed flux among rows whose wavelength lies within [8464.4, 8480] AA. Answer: 1.664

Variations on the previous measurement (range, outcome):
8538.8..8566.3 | 1.784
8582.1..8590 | 1.693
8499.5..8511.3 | 1.609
